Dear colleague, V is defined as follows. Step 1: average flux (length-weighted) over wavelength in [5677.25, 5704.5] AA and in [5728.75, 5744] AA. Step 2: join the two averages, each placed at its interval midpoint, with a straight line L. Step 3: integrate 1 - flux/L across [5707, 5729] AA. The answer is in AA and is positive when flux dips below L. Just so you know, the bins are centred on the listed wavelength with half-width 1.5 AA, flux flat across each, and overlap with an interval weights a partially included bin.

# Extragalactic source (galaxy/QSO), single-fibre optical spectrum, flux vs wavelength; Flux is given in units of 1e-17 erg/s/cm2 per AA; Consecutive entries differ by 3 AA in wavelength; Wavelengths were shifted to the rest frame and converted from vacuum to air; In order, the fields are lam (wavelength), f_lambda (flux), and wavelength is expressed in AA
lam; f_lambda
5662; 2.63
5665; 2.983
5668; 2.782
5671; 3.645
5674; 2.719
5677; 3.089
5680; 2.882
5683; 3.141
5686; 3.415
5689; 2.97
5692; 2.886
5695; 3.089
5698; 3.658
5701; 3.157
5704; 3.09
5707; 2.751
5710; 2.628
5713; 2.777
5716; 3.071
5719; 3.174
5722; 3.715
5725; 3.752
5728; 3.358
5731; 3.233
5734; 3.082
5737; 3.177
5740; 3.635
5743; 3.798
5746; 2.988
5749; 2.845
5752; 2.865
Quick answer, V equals 0.7 AA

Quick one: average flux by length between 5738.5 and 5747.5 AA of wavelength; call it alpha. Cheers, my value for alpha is 3.47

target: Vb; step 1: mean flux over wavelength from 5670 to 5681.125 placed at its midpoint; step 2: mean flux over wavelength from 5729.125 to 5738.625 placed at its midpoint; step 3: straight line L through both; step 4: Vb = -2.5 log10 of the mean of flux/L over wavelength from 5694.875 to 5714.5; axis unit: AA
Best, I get 0.04 mag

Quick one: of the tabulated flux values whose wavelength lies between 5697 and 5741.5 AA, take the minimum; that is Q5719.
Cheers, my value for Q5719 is 2.628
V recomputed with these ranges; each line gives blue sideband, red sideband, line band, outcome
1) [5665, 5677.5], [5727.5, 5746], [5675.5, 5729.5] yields 0.8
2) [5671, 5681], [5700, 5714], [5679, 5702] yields -1.6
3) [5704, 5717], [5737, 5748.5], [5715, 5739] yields -1.8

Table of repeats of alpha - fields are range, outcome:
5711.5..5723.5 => 3.18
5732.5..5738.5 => 3.13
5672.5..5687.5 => 3.05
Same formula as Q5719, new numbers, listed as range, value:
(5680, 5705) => 2.882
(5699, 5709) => 2.751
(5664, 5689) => 2.719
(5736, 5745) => 3.177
